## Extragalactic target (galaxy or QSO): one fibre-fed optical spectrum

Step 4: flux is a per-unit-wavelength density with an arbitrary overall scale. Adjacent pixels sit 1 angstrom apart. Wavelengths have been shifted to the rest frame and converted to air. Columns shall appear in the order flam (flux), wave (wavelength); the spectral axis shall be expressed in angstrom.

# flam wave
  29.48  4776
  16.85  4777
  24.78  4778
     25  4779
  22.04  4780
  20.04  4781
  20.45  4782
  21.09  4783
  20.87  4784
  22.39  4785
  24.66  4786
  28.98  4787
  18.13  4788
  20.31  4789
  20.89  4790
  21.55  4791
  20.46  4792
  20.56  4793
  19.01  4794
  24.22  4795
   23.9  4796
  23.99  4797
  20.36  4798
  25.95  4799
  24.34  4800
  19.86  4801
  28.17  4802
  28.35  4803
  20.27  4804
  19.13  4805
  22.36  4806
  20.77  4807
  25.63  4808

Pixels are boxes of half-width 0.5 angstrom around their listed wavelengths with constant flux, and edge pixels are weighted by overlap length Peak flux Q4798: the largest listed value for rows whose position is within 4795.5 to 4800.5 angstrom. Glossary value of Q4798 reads 25.95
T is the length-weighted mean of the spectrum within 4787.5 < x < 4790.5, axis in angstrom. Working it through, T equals 19.8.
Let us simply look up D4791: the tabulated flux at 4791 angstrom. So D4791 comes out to 21.55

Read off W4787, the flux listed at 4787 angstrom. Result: 28.98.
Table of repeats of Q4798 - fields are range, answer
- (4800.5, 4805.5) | 28.35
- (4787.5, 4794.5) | 21.55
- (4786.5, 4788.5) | 28.98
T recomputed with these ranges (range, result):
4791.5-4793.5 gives 20.5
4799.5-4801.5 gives 22.1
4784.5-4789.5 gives 22.9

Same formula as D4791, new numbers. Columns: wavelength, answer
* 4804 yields 20.27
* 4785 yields 22.39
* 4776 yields 29.48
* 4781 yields 20.04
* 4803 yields 28.35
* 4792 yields 20.46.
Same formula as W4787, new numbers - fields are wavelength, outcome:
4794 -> 19.01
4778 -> 24.78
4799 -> 25.95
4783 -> 21.09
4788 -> 18.13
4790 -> 20.89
